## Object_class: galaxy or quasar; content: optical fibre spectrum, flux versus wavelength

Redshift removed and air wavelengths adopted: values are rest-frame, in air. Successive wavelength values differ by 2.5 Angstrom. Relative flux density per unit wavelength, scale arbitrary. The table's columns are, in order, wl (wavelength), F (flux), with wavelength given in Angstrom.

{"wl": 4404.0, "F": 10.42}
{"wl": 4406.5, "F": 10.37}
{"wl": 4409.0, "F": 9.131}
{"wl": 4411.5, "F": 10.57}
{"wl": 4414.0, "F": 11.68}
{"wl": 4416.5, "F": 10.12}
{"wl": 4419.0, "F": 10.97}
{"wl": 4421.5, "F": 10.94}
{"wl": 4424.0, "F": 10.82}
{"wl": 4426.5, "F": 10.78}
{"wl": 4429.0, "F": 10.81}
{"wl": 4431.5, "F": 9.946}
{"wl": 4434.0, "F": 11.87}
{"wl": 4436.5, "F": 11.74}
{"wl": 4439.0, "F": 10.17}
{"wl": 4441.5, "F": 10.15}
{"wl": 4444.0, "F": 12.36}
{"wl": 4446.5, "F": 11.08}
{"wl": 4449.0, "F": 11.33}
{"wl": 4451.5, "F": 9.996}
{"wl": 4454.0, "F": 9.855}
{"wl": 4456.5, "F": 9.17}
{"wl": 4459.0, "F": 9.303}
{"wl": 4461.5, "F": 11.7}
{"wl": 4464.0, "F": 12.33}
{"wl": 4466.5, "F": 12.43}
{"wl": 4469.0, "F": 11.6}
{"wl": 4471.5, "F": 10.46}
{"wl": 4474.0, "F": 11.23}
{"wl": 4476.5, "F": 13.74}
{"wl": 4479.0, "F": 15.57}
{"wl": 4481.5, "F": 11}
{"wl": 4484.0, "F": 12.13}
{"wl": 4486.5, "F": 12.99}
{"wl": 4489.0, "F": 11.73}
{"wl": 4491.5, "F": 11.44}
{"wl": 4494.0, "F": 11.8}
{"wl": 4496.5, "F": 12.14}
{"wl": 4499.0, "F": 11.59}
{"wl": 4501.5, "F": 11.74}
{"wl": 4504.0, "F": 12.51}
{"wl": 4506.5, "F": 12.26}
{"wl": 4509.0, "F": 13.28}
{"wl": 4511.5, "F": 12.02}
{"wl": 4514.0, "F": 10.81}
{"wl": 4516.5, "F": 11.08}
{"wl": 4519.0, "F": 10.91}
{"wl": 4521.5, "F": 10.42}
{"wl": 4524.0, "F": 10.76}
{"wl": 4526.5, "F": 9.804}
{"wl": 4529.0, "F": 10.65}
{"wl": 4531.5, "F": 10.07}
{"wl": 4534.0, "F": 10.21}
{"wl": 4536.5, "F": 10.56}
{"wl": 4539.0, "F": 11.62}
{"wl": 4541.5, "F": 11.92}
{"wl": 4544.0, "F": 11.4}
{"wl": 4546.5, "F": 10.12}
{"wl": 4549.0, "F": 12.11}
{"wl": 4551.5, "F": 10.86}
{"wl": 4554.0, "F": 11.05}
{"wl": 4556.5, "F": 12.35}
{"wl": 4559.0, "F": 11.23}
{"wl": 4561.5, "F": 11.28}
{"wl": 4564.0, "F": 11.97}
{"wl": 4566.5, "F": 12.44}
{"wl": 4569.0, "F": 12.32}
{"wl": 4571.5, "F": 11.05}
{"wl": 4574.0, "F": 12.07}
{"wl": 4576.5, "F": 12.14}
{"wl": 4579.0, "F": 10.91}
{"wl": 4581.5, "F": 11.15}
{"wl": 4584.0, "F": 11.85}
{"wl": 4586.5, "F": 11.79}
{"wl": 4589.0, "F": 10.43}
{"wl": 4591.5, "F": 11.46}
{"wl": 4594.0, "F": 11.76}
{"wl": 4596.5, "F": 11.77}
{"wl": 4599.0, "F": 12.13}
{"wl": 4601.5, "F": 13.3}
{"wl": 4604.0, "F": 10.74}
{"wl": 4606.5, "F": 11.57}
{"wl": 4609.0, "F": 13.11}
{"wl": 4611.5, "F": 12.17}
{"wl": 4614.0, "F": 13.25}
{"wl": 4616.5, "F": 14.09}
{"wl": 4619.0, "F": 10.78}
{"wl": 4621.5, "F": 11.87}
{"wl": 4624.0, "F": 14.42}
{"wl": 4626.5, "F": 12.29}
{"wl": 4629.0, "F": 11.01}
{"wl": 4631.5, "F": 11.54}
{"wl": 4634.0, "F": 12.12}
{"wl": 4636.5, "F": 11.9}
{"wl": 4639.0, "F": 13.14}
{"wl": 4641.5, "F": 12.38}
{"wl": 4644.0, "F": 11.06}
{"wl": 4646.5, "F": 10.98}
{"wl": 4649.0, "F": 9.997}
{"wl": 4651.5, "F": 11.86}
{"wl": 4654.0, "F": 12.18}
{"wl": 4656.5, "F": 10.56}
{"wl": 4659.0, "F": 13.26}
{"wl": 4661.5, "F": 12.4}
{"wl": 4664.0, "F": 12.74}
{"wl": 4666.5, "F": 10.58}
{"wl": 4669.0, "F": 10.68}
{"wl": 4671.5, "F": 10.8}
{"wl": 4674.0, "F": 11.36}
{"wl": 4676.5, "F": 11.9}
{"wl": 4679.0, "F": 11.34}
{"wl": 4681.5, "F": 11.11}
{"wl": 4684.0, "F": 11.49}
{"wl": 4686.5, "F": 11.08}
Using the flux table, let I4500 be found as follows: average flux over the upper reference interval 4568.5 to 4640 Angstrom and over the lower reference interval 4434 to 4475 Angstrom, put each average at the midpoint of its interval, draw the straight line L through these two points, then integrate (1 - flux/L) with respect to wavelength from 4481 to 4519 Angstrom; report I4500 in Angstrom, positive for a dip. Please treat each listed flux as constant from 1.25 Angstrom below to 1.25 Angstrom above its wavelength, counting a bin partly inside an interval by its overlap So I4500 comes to -2.1 Angstrom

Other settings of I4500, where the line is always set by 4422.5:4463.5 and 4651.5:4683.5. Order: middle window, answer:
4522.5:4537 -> 0.9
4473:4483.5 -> -1.9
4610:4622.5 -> -1.2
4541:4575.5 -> -1.3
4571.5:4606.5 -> -1.1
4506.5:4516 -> -0.9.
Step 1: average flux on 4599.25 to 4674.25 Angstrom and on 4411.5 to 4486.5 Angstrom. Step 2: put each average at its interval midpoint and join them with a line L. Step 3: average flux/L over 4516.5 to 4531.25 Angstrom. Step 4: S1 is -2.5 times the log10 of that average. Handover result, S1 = 0.10 mag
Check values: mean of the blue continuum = 11.2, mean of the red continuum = 11.9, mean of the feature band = 10.5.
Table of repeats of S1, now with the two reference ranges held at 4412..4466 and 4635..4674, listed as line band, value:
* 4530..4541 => 0.05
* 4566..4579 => -0.05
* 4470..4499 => -0.11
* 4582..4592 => 0.00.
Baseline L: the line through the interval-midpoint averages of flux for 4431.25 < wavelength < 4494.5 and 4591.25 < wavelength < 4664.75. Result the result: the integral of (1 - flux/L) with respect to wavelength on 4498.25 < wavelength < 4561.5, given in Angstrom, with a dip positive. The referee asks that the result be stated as 2.4 Angstrom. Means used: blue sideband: 11.4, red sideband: 12.1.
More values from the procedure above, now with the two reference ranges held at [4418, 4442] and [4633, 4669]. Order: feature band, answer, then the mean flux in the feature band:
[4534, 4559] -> 0.1 Angstrom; 11.3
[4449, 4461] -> 1.1 Angstrom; 9.9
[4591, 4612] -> -0.8 Angstrom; 12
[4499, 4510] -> -1.2 Angstrom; 12.3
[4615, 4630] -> -1.0 Angstrom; 12.4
